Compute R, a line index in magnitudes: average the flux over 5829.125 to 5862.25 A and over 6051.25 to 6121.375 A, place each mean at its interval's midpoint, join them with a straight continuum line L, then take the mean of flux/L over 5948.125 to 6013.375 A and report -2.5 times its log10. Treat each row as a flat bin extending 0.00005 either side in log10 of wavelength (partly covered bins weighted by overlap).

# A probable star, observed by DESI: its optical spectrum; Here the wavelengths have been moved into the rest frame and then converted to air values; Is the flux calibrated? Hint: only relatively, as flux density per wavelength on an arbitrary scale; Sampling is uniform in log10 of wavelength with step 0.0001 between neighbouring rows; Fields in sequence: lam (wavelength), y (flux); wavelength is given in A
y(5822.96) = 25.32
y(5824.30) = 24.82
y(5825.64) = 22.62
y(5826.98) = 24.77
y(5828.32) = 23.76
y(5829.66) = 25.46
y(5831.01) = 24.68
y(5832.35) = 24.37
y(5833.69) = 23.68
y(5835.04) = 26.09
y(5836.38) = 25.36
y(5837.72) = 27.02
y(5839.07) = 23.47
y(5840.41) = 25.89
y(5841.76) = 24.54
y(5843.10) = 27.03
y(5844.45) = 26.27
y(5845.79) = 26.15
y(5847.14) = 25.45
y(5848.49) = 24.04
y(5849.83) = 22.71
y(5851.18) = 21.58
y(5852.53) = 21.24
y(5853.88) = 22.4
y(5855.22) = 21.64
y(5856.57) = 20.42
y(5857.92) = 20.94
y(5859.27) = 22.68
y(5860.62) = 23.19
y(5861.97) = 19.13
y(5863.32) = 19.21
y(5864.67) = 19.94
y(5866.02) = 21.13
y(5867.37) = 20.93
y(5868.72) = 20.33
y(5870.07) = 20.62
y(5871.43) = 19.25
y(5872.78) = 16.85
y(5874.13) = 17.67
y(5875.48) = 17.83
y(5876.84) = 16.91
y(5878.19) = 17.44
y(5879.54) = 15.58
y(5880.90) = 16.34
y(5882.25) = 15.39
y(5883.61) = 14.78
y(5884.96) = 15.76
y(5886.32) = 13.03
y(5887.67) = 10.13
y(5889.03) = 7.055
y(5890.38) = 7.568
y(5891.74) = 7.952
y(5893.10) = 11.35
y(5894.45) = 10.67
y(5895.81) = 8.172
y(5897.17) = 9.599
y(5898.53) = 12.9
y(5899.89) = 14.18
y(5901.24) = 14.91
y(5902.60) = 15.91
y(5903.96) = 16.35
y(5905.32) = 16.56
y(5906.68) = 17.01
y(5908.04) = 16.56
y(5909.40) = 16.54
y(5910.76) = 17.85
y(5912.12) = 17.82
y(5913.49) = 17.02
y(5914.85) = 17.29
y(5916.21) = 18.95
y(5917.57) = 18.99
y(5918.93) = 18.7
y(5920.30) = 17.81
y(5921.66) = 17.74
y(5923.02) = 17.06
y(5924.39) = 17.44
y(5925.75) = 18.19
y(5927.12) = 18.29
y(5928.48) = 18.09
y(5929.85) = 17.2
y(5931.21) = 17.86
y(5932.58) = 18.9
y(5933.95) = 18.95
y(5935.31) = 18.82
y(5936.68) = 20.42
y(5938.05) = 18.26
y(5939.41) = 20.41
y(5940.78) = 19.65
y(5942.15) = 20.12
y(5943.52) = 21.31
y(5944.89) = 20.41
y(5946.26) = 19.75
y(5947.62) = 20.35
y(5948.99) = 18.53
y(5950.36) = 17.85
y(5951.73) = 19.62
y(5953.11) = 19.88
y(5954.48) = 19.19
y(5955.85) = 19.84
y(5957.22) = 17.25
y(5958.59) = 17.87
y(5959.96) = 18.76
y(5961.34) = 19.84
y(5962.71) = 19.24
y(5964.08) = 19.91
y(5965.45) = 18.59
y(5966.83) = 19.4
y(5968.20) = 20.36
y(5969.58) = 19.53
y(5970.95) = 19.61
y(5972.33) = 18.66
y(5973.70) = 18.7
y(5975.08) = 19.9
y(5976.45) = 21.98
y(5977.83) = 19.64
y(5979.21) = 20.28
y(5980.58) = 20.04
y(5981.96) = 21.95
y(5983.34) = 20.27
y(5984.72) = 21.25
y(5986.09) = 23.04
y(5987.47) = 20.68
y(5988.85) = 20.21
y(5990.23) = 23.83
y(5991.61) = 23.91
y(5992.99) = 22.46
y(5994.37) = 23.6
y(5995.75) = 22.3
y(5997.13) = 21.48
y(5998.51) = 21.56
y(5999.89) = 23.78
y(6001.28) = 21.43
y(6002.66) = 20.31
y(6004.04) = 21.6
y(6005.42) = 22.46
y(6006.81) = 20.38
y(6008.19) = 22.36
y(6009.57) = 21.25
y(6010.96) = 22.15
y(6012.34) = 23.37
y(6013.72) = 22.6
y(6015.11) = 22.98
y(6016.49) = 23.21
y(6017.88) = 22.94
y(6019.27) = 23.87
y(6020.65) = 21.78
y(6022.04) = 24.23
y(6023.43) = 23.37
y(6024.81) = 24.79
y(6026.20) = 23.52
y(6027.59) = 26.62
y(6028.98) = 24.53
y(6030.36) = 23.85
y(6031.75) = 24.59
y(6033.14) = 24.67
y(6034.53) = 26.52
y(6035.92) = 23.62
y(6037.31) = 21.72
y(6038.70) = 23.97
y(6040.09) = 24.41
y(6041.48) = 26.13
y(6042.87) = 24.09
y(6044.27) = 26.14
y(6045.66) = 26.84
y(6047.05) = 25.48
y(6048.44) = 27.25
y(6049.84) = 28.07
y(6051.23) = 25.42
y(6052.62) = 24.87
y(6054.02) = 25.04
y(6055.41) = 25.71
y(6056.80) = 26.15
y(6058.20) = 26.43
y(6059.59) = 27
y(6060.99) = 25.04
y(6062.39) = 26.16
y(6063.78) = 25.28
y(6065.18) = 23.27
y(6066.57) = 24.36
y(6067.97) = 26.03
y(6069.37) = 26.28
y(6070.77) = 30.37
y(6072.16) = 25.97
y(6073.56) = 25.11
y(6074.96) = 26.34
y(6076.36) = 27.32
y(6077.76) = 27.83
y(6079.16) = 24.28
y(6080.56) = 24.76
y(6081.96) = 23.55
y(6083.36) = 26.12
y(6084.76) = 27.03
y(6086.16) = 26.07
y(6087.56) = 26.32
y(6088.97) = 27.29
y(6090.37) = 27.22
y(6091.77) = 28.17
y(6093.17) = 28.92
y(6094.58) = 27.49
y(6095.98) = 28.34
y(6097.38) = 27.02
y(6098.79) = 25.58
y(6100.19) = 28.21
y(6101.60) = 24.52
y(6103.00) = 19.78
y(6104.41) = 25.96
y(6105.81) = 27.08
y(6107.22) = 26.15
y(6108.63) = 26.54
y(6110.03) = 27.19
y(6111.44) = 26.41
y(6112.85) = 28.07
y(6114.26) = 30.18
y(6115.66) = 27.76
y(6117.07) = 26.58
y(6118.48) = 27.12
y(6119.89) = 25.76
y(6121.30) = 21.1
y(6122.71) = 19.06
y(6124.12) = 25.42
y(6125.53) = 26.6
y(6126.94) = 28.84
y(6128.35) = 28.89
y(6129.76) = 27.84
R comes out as 0.22 mag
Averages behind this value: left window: 23.9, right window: 26.3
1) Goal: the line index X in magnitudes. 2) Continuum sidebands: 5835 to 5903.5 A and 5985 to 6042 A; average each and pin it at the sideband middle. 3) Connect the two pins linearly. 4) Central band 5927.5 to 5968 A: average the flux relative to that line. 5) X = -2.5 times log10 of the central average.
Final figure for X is 0.10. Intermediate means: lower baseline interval 18.5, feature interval 19.2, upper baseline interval 23.1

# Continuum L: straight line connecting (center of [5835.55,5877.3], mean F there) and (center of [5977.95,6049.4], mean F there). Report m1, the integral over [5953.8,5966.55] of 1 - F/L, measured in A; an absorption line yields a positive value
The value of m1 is 2.13 A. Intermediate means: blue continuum 22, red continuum 23.1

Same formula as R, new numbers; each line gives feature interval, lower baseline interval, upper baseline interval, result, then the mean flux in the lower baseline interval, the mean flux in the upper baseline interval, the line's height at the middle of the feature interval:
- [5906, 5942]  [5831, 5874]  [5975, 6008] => 0.21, 22.7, 21.6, 22.1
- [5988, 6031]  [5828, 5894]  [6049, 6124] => 0.06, 20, 26.1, 24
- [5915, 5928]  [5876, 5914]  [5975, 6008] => -0.13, 14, 21.6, 16.1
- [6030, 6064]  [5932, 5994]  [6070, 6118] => -0.05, 20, 26.6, 24.3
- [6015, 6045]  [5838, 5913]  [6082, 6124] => -0.03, 18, 26.3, 23.6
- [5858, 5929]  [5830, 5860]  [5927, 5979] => 0.32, 24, 19.3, 21.9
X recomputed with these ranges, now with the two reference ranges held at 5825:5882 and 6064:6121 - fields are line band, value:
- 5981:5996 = 0.11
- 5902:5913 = 0.34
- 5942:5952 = 0.20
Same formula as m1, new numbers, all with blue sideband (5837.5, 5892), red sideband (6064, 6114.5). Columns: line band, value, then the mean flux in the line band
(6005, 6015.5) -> 0.8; 22.2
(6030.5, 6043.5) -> 0.2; 24.4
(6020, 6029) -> 0.1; 24.1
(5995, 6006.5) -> 0.9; 21.8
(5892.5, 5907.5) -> 5.2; 13.5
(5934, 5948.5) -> 1.3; 19.9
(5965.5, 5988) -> 2.6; 20.3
